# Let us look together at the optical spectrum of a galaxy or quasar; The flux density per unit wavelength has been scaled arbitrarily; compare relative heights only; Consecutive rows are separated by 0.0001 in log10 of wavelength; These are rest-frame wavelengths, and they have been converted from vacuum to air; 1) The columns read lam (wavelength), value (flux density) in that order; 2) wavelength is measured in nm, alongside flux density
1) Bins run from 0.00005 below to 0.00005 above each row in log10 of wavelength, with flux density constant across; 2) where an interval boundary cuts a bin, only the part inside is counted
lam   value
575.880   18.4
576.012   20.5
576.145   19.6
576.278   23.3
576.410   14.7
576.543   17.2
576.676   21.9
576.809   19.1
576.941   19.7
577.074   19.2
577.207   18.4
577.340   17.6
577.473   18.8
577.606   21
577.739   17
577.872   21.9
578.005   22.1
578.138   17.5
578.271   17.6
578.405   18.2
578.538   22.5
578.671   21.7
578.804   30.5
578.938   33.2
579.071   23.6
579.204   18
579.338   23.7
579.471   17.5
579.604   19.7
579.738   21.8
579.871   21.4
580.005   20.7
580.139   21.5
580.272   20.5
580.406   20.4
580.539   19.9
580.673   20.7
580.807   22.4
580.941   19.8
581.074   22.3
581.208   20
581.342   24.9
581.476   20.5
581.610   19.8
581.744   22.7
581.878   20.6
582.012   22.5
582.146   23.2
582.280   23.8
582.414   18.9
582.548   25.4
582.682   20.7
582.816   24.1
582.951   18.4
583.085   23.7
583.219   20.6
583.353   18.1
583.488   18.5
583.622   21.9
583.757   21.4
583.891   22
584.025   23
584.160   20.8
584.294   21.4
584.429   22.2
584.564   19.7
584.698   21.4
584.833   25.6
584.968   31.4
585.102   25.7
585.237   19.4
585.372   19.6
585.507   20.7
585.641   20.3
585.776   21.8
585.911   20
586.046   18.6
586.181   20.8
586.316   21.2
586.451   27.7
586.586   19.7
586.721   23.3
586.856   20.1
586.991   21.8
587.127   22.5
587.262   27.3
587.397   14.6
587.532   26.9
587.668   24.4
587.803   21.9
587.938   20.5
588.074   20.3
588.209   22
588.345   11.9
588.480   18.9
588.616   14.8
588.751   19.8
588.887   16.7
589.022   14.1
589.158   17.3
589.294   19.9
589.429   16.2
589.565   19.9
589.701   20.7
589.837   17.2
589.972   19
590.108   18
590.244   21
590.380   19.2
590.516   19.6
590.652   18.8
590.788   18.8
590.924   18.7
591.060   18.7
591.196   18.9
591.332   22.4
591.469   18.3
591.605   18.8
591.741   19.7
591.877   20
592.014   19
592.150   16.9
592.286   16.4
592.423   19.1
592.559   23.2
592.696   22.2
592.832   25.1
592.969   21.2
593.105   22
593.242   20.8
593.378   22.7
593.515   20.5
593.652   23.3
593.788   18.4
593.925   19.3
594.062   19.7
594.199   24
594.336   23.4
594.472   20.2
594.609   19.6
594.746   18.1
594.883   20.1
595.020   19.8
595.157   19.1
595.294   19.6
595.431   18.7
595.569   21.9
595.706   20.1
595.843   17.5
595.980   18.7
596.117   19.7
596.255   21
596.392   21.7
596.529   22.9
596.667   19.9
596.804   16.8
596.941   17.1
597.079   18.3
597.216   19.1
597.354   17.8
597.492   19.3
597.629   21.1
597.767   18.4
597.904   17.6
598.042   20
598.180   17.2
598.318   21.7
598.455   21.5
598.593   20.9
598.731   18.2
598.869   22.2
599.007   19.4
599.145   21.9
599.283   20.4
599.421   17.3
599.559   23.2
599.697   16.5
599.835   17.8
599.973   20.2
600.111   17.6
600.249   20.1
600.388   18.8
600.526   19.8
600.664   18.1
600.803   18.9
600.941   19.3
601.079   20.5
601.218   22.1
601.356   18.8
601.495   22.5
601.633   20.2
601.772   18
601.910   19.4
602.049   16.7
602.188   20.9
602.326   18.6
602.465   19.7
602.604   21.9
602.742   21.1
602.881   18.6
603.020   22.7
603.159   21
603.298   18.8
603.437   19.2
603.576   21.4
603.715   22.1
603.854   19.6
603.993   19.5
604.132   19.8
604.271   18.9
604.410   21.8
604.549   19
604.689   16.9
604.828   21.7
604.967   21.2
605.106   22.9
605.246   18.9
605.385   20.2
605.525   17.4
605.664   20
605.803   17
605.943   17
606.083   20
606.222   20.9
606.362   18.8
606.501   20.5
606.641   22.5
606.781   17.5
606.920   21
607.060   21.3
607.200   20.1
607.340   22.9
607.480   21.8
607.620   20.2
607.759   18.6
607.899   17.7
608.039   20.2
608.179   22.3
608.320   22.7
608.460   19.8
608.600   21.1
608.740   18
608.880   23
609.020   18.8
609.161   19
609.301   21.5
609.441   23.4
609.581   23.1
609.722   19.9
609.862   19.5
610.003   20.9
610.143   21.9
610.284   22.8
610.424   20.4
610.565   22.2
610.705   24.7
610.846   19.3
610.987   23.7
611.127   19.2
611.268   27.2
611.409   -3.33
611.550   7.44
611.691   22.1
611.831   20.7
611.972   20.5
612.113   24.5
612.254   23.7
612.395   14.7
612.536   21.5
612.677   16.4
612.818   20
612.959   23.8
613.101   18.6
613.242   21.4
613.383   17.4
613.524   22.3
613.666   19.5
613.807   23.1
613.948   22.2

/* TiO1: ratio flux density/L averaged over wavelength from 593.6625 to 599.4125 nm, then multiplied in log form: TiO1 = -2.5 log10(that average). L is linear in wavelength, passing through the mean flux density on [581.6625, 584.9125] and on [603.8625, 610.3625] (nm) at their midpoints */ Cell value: 0.06 mag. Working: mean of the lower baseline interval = 21.7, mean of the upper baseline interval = 20.3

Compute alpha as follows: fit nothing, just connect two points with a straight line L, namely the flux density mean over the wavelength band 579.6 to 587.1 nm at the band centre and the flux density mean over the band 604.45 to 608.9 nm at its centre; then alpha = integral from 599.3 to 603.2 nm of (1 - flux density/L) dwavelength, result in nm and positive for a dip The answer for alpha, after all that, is 0.15 nm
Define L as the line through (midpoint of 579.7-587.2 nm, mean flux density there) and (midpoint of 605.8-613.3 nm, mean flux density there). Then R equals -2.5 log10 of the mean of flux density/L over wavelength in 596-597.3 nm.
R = 0.07 mag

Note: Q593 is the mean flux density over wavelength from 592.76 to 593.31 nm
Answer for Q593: 22.3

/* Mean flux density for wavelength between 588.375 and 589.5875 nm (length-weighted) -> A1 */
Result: 17.3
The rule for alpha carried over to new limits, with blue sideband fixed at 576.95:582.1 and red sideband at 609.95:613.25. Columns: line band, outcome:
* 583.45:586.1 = -0.120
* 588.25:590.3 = 0.292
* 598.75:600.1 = 0.035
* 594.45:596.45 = 0.070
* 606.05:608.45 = -0.073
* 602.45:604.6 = -0.029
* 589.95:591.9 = 0.122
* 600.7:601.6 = -0.004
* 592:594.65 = -0.051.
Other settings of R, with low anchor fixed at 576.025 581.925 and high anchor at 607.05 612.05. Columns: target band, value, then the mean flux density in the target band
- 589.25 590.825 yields 0.084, 19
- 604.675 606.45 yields 0.036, 19.6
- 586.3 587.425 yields -0.086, 22.3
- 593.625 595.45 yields 0.013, 20.2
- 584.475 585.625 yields -0.108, 22.8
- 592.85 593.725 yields -0.074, 21.9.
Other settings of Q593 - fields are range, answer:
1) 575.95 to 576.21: 20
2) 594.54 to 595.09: 19.4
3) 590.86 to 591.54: 19.4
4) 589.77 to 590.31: 18.8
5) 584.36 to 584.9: 22.2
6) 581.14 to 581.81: 21.6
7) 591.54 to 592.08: 19.4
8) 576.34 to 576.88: 18.3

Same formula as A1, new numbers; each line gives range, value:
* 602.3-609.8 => 20.3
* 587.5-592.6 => 19.1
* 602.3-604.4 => 20.3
